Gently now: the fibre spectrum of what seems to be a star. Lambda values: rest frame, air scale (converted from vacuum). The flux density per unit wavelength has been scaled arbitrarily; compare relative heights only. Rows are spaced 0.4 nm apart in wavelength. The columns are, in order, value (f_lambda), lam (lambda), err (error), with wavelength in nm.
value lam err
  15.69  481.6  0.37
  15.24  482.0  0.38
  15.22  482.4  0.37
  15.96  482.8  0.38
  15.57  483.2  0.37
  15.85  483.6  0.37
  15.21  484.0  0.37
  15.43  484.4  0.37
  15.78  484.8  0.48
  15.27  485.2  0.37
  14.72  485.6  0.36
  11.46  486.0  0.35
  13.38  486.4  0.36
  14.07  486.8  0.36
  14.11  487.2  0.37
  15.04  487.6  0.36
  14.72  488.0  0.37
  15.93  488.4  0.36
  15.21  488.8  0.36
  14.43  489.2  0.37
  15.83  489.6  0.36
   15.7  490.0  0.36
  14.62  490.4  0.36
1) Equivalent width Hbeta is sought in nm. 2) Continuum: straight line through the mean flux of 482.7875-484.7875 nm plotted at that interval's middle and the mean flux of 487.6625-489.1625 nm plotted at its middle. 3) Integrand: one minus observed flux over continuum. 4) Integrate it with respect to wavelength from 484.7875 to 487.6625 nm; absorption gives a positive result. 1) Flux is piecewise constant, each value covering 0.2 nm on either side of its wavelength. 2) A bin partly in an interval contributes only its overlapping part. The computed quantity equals 0.24 nm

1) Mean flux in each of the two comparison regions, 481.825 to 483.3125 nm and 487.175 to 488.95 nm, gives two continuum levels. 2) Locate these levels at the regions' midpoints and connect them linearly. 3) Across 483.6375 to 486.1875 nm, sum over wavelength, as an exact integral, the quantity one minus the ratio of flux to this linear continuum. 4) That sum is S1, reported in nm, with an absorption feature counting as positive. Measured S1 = 0.10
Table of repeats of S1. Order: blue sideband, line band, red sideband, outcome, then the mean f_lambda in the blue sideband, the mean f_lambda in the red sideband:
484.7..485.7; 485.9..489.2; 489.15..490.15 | 0.22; 15.3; 15.4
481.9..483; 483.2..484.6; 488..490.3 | 0.00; 15.5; 15.3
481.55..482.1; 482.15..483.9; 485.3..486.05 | -0.08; 15.4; 13.7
